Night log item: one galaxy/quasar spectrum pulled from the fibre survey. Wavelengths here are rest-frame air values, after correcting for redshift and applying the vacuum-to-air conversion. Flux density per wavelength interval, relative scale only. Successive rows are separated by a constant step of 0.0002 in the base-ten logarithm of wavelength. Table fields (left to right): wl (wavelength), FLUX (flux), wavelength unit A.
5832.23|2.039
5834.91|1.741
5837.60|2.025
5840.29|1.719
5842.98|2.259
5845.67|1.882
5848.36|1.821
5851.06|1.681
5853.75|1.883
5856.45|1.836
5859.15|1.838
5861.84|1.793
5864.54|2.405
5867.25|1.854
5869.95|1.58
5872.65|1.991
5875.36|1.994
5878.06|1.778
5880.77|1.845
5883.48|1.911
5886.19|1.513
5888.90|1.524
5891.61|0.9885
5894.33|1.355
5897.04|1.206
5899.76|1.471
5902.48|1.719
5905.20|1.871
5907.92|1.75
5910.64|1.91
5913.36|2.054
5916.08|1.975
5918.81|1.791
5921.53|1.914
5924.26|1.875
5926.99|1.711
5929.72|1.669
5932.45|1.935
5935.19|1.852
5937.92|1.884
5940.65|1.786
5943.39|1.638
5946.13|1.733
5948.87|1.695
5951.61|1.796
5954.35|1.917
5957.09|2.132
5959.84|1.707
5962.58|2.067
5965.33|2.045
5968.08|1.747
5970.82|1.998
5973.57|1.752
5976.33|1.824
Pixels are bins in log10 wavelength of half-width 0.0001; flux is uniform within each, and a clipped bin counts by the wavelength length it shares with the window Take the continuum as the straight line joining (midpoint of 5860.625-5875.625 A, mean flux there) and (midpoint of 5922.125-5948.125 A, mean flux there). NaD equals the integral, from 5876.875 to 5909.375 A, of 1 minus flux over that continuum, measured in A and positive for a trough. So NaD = 5.2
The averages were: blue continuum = 1.93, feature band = 1.58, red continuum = 1.79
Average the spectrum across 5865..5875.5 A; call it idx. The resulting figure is 1.88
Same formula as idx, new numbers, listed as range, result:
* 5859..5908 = 1.7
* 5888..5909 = 1.48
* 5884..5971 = 1.76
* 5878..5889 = 1.73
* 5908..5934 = 1.86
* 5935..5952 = 1.76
